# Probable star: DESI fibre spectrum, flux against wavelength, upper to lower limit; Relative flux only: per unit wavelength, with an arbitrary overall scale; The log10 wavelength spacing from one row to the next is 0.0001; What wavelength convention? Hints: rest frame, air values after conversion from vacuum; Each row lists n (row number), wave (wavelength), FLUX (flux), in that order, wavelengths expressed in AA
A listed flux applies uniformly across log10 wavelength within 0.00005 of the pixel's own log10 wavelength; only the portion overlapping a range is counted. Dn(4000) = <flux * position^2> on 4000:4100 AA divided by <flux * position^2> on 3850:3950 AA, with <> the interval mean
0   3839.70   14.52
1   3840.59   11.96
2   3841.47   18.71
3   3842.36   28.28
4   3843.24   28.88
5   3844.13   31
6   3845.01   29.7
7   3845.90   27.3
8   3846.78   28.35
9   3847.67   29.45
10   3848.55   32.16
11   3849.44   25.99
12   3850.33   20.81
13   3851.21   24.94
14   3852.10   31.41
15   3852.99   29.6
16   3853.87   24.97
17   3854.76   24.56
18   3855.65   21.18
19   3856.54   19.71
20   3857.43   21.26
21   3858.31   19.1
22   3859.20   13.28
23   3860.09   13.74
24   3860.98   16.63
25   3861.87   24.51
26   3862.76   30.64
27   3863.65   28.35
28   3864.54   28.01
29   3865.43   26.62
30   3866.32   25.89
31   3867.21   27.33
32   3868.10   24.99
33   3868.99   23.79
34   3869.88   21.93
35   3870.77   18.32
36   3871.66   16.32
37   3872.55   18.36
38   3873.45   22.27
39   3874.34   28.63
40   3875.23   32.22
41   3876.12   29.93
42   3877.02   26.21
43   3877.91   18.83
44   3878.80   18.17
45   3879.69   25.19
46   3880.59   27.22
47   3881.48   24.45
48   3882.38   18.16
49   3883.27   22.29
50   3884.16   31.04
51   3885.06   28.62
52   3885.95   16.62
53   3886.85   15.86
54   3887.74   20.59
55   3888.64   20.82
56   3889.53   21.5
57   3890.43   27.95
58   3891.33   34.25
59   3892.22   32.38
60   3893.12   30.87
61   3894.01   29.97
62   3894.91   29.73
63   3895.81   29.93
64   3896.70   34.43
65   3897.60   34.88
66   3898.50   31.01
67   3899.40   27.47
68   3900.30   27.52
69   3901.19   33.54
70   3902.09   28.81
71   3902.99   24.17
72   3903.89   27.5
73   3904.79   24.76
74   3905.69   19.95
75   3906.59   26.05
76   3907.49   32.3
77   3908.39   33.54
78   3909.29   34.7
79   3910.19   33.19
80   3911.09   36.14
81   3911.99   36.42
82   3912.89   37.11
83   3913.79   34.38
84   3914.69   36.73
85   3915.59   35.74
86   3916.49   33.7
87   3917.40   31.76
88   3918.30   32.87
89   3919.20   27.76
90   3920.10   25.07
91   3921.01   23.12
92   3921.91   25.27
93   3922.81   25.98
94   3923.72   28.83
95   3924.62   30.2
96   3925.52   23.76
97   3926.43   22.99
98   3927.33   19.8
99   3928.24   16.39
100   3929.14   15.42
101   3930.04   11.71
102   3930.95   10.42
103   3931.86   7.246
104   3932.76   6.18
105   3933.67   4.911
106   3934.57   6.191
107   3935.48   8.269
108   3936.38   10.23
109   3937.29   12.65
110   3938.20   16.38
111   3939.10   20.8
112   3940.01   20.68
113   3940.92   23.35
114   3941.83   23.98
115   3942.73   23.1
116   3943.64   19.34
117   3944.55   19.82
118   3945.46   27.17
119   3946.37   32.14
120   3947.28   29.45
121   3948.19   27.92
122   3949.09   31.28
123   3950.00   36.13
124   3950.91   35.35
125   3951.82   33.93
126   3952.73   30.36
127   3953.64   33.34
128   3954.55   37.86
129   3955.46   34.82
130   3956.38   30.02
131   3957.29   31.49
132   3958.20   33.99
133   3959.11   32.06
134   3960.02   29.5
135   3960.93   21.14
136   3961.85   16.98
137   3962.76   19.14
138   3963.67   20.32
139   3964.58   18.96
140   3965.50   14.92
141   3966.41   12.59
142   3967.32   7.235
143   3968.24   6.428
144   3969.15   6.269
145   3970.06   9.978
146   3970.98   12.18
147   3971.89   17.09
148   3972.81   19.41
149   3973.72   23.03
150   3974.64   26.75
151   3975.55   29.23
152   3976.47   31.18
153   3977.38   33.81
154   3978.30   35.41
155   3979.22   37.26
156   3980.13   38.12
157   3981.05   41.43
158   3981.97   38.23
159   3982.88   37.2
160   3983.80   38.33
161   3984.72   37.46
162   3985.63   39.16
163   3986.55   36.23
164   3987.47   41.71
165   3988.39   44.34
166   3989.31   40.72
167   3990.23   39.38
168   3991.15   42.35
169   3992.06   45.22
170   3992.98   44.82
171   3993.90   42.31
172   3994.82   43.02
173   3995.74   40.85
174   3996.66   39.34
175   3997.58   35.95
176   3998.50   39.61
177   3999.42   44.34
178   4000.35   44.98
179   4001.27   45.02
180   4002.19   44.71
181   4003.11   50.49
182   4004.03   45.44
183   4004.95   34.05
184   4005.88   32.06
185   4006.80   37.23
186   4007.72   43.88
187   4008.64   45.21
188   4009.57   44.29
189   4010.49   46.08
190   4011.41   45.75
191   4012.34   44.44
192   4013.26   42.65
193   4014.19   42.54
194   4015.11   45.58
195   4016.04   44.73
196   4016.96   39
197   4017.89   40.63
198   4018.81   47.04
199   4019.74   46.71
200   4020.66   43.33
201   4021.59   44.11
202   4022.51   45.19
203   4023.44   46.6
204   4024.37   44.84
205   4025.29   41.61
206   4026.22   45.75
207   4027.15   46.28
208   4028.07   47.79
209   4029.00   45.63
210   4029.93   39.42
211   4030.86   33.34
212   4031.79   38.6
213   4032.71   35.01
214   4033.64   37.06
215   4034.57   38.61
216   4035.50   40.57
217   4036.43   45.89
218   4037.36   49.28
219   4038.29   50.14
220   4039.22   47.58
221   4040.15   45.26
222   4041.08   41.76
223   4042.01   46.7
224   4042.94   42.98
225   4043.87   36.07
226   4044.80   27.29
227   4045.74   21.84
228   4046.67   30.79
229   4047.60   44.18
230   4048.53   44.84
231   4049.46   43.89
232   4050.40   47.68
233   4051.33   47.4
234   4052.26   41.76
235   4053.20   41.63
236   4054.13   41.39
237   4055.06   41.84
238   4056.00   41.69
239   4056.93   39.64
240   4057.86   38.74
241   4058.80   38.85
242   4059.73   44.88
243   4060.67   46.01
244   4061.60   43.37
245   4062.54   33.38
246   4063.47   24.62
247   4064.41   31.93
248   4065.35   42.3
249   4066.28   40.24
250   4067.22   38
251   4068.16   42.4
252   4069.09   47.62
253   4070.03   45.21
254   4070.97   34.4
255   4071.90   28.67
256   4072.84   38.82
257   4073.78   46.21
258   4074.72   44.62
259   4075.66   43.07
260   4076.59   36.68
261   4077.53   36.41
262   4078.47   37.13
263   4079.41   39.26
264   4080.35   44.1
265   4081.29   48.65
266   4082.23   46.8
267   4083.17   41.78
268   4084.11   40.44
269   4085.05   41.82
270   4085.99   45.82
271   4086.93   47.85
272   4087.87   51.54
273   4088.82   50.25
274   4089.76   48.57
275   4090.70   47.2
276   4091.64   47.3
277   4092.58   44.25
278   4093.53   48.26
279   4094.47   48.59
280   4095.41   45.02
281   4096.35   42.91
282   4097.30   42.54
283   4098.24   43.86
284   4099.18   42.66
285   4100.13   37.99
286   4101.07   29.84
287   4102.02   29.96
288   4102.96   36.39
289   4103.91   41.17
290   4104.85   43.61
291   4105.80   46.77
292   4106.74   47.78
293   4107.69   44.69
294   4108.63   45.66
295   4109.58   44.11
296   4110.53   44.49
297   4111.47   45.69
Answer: 1.9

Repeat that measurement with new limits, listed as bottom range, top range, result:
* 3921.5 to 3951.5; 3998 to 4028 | 2.21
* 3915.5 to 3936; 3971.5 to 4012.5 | 1.98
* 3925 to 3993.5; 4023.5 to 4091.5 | 1.71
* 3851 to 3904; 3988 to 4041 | 1.83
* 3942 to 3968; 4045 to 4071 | 1.60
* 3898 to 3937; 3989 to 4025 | 1.81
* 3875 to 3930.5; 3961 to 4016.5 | 1.32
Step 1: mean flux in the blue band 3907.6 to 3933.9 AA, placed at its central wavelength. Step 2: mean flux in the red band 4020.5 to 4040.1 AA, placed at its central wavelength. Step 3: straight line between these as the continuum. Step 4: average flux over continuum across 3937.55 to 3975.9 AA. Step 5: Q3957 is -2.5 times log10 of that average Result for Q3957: 0.30 mag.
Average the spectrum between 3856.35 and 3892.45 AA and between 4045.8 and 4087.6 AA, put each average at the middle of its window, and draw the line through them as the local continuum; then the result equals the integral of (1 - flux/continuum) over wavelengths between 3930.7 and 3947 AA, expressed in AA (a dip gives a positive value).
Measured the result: 7.2 AA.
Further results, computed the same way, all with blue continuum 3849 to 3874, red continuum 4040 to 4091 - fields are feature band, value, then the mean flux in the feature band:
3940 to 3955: 0.96 AA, 28.8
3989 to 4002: -2.65 AA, 42.1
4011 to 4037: -3.74 AA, 42.8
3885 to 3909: -1.29 AA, 27.6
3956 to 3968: 3.77 AA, 21.8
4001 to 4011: -1.86 AA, 42.6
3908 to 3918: -2.62 AA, 34.8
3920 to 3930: 2.04 AA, 22.8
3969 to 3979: 3.04 AA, 23.1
